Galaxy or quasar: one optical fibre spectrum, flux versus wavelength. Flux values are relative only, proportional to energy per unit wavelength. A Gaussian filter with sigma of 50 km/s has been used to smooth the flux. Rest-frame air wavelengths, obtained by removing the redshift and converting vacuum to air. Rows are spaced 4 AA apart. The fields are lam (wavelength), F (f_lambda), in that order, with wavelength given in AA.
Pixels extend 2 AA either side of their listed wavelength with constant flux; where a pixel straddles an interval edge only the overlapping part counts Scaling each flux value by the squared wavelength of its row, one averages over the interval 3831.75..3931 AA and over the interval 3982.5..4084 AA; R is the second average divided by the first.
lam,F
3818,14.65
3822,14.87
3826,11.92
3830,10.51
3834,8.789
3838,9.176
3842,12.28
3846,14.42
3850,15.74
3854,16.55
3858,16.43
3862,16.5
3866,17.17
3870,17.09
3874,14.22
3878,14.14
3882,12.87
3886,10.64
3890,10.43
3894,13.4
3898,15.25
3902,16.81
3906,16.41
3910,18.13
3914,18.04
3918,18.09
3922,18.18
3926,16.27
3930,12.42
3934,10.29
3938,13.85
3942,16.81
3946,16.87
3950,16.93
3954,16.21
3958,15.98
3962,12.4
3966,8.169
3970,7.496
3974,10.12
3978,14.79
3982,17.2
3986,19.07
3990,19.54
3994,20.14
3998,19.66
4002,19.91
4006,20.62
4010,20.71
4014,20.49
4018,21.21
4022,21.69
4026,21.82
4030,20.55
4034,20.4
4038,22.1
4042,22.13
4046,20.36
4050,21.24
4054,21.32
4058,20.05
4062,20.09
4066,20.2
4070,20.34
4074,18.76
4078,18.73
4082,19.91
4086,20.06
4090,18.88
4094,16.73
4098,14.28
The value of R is 1.5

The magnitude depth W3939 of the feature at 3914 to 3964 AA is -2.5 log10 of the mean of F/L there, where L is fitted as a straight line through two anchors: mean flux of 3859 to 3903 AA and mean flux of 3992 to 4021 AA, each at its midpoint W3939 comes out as 0.11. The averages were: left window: 14.4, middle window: 15.5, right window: 20.4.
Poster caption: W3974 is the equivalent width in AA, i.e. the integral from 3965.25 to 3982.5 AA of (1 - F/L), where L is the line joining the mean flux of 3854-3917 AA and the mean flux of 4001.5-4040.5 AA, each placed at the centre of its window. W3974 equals 7.0 AA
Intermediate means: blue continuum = 15.3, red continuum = 21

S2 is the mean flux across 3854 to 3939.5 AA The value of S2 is 15.1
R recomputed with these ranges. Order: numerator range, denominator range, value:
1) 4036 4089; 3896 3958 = 1.36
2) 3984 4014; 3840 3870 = 1.37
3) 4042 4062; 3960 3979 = 2.09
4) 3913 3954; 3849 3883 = 1.04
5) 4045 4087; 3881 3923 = 1.43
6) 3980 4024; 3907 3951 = 1.30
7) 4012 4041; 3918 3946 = 1.48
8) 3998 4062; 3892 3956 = 1.39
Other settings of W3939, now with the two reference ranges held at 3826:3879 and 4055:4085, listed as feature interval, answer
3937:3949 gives 0.02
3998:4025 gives -0.14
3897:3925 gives -0.12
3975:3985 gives 0.11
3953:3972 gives 0.39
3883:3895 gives 0.29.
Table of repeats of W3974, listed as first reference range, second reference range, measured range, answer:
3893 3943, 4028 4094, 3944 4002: 6.6 AA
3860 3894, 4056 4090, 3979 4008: -3.1 AA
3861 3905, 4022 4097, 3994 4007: -1.3 AA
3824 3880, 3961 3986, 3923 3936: -0.5 AA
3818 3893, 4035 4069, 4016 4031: -1.2 AA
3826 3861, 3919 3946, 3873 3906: 0.9 AA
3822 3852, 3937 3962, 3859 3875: -4.1 AA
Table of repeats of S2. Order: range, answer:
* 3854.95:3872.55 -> 16.7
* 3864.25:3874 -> 16.5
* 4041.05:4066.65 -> 20.7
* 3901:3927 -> 17.5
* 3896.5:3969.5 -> 15.2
